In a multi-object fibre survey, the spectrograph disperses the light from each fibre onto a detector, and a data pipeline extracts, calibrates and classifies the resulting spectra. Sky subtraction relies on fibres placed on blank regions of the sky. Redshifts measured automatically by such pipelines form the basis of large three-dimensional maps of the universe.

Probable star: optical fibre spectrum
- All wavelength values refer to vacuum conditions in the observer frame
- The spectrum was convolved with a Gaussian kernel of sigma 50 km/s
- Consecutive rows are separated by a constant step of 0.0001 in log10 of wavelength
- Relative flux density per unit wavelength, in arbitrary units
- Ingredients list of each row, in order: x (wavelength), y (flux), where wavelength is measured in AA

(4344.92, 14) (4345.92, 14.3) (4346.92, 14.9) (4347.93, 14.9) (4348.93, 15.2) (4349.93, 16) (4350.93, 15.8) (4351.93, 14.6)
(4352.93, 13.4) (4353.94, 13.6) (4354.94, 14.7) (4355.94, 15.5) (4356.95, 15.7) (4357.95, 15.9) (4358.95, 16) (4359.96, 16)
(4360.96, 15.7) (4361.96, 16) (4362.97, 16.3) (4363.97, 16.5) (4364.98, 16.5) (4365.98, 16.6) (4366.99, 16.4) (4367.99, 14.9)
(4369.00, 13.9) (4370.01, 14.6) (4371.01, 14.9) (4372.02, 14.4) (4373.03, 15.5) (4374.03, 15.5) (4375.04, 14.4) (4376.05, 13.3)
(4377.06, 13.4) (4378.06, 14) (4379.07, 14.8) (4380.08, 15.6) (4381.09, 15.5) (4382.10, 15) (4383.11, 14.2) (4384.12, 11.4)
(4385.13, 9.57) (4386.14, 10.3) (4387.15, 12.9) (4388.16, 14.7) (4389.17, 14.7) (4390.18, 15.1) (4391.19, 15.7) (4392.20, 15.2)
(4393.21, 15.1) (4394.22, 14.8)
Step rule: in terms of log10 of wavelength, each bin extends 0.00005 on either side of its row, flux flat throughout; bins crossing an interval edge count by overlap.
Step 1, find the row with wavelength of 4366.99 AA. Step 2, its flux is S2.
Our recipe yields 16.4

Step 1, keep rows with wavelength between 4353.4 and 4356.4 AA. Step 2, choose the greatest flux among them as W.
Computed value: 15.5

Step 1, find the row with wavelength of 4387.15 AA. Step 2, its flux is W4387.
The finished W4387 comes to 12.9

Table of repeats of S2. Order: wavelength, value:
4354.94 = 14.7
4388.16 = 14.7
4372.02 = 14.4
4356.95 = 15.7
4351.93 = 14.6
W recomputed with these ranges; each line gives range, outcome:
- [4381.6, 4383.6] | 15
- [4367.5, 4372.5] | 14.9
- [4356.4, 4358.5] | 15.9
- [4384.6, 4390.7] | 15.1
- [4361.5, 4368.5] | 16.6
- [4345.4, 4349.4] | 15.2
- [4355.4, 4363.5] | 16.3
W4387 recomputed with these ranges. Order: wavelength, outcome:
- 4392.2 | 15.2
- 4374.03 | 15.5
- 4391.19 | 15.7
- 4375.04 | 14.4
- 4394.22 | 14.8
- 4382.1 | 15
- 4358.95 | 16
